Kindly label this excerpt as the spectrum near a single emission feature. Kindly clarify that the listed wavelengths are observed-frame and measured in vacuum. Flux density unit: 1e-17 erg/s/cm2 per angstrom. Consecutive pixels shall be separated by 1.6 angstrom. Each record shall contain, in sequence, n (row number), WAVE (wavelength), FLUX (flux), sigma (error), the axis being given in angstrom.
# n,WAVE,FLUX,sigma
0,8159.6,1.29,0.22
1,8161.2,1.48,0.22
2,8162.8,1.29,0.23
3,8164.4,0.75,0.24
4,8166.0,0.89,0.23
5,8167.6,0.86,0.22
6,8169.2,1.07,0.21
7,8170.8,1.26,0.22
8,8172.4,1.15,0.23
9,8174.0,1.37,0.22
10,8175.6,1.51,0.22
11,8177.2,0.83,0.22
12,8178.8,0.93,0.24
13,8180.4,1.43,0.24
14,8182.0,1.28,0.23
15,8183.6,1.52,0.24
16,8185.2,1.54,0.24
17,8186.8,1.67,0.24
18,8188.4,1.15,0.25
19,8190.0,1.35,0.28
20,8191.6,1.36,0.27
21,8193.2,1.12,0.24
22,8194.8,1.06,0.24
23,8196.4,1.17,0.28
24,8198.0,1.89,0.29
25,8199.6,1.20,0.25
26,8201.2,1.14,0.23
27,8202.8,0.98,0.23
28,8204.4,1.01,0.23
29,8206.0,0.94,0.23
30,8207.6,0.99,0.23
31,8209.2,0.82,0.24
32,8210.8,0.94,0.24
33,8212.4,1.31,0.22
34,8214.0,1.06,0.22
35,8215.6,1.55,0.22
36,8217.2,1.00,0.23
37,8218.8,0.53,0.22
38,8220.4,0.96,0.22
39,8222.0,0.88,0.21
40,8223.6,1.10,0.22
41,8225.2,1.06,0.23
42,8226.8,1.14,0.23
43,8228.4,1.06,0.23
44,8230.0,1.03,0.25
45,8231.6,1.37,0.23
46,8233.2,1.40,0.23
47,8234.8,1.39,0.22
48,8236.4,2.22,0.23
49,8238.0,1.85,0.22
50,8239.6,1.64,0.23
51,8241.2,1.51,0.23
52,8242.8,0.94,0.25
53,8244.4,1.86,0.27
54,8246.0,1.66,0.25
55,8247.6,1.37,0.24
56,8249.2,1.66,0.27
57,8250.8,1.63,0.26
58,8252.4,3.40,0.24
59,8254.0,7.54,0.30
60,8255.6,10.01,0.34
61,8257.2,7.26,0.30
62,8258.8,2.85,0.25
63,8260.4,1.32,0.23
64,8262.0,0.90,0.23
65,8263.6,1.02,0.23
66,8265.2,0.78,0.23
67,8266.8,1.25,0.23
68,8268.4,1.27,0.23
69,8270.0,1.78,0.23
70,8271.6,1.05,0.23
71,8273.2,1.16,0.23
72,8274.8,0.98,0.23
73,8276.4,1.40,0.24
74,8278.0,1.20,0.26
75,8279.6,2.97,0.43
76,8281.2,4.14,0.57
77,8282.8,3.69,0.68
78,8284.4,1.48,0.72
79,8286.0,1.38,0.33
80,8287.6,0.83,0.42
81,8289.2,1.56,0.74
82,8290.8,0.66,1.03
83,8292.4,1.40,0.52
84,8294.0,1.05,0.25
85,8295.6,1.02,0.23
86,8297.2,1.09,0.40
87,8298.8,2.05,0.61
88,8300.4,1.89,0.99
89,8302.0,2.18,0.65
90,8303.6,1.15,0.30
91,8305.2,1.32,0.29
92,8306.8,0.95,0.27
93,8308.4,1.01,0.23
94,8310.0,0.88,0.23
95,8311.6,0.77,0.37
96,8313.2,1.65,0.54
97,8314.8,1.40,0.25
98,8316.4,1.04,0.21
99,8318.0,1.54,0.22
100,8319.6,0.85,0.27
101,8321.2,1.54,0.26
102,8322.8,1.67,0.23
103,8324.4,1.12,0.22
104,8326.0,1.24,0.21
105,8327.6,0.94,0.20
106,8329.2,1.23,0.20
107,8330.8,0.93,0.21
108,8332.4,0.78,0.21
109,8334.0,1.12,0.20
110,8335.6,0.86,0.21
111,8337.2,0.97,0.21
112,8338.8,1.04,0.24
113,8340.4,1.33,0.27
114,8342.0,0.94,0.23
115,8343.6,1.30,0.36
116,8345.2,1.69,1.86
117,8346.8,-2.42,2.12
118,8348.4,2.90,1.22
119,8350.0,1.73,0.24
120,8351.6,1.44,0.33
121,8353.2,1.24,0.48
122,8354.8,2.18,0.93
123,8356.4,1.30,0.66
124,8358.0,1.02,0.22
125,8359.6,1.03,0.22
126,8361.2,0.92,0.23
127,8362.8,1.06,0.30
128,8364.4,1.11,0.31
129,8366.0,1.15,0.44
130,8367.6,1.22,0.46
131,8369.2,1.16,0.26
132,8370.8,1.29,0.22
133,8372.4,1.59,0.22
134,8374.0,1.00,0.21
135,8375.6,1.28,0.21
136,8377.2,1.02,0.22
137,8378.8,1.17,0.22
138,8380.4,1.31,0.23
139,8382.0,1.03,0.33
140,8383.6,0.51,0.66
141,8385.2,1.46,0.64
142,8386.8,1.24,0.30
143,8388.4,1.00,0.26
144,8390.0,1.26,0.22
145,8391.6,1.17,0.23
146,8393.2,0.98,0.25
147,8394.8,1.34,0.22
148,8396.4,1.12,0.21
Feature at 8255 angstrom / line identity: H-alpha 6563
